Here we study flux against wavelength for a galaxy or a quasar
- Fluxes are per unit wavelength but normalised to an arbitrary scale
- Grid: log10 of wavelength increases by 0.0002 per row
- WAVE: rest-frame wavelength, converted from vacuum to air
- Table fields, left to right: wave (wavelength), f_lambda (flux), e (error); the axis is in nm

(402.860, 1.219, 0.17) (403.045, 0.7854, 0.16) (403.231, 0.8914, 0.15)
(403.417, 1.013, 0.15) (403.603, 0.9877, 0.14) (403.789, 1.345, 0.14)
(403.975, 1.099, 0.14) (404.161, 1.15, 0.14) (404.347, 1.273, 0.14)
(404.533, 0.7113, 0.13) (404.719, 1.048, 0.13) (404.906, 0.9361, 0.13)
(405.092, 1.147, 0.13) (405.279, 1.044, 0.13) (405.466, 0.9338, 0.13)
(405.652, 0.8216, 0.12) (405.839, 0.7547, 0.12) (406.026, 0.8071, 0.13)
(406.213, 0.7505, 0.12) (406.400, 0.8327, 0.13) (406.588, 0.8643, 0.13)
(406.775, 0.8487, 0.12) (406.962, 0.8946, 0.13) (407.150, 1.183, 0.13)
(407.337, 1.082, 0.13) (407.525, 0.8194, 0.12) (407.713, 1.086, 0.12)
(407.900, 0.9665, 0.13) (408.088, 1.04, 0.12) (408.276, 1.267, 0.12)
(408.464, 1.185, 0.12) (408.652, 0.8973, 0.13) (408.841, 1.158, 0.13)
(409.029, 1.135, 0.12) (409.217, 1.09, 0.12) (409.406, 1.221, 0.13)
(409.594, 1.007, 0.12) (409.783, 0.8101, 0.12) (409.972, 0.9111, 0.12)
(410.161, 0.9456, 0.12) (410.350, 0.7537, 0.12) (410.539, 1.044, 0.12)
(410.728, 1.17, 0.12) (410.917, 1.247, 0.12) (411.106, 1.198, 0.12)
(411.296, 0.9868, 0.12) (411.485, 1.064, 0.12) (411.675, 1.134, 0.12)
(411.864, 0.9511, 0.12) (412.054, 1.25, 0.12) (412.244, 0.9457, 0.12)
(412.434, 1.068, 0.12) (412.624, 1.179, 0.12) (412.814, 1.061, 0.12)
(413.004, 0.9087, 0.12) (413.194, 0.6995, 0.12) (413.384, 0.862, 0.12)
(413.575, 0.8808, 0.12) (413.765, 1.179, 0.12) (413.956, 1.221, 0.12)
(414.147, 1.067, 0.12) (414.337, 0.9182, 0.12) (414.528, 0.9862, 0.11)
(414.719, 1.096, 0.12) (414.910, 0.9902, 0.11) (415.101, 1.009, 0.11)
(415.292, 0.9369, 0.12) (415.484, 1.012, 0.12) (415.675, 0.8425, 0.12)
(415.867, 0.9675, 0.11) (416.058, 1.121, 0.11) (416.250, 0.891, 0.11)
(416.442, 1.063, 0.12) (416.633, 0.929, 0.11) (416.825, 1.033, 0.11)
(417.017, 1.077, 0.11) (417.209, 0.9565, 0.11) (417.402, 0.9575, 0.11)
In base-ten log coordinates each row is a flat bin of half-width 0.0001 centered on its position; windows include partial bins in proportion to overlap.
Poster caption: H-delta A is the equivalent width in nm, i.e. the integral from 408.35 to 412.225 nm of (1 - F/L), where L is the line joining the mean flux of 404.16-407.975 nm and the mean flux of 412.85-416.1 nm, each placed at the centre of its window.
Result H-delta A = -0.38 nm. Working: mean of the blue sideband 0.945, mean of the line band 1.06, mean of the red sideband 0.982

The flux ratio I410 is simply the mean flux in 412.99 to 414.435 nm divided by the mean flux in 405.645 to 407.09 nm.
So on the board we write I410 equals 1.17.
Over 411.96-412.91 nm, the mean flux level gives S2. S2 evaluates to 1.1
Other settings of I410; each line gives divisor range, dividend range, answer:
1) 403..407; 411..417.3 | 1.06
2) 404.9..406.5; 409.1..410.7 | 1.11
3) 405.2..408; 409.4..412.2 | 1.14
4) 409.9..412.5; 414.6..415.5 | 0.96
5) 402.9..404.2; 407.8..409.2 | 1.05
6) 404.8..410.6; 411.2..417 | 1.04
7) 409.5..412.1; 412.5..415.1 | 0.98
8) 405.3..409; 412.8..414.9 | 1.02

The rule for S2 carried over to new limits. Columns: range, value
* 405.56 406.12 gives 0.794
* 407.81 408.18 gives 1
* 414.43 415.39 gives 1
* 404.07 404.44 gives 1.21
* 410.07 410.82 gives 0.978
